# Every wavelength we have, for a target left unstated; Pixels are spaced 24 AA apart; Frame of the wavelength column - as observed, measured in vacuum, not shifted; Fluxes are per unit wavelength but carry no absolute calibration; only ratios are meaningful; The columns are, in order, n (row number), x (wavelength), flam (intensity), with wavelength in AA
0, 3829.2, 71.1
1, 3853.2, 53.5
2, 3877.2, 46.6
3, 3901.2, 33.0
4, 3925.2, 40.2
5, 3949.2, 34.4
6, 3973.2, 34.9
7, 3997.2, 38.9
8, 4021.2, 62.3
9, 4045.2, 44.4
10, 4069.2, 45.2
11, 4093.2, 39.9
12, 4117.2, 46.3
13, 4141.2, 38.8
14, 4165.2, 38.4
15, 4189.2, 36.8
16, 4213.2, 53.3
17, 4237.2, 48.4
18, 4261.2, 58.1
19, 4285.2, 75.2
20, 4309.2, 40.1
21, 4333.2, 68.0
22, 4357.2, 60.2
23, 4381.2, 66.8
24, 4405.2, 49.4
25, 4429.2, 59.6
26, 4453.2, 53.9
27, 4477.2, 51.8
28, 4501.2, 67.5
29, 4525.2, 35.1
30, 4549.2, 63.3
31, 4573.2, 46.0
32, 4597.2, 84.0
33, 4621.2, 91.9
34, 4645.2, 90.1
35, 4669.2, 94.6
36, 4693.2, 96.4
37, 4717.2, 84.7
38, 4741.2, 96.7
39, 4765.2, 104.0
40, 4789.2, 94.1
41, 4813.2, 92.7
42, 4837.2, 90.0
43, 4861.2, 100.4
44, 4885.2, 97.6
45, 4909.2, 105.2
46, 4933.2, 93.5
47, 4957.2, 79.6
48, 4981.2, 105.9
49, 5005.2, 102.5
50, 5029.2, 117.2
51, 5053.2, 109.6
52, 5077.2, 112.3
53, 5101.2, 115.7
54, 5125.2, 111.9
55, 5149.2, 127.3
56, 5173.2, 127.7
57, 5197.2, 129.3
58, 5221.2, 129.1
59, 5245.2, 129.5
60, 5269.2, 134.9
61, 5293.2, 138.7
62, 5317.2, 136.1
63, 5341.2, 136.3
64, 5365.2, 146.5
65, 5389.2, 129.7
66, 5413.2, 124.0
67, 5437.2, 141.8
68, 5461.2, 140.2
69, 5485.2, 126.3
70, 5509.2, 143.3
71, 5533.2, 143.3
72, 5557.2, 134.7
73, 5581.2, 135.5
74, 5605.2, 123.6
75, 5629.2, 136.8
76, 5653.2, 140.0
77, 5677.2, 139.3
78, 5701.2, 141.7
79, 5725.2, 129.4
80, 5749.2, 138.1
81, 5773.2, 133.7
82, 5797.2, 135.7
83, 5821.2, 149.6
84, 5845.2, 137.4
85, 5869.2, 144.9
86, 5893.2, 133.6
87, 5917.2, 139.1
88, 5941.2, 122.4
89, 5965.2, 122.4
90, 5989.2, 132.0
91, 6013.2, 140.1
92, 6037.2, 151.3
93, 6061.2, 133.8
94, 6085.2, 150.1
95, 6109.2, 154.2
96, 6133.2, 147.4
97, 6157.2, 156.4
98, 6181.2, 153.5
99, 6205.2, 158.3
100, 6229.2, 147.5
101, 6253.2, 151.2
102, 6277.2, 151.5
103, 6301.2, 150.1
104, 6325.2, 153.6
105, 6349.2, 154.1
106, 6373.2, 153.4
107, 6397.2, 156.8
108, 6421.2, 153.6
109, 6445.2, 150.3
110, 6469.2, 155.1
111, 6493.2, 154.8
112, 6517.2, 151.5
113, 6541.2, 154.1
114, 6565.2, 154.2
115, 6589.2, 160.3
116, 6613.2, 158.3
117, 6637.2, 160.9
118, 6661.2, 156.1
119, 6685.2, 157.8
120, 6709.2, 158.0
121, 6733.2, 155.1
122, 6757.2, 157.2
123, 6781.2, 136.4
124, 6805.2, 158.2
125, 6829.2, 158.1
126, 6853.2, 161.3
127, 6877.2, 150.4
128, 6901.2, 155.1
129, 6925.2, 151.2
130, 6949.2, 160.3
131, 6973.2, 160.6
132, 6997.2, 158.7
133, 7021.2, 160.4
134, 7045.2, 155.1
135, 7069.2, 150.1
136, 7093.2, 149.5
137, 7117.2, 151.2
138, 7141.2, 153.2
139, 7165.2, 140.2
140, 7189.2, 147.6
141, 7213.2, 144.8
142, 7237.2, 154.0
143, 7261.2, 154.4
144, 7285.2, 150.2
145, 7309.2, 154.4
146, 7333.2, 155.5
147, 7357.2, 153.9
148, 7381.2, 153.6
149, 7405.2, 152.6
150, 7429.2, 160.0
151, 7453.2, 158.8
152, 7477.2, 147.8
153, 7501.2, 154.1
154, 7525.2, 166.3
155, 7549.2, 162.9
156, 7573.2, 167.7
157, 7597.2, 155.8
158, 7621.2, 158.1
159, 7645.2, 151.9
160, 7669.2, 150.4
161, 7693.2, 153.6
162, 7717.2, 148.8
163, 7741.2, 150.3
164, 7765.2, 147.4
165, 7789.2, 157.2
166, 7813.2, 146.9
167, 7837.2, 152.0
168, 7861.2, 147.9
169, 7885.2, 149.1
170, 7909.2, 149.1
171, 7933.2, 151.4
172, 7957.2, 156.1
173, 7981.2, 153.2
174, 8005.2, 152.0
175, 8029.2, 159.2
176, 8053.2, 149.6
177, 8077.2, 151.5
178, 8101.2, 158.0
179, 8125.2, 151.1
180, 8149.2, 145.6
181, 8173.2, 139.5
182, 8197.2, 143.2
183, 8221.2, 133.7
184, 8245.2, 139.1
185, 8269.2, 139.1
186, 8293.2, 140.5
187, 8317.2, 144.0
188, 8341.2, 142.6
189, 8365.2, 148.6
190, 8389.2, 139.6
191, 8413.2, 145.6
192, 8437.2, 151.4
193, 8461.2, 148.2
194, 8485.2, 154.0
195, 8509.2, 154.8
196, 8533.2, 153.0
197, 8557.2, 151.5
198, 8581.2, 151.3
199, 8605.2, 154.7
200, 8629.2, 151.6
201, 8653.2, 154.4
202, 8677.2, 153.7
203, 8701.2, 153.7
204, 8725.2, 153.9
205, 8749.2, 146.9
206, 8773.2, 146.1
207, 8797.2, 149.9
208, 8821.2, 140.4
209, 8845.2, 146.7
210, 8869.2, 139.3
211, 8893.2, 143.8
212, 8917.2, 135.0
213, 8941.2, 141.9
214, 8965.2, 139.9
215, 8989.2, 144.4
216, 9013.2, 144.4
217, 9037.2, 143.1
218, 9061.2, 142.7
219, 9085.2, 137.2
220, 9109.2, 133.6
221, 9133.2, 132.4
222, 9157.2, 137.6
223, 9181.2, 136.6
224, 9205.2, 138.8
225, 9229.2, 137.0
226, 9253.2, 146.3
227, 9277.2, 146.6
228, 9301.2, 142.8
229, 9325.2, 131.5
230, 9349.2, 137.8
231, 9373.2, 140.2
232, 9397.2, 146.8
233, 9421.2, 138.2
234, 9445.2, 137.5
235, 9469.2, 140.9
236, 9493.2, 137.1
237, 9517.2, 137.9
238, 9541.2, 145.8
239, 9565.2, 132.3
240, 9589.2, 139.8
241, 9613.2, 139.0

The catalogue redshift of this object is 0.15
